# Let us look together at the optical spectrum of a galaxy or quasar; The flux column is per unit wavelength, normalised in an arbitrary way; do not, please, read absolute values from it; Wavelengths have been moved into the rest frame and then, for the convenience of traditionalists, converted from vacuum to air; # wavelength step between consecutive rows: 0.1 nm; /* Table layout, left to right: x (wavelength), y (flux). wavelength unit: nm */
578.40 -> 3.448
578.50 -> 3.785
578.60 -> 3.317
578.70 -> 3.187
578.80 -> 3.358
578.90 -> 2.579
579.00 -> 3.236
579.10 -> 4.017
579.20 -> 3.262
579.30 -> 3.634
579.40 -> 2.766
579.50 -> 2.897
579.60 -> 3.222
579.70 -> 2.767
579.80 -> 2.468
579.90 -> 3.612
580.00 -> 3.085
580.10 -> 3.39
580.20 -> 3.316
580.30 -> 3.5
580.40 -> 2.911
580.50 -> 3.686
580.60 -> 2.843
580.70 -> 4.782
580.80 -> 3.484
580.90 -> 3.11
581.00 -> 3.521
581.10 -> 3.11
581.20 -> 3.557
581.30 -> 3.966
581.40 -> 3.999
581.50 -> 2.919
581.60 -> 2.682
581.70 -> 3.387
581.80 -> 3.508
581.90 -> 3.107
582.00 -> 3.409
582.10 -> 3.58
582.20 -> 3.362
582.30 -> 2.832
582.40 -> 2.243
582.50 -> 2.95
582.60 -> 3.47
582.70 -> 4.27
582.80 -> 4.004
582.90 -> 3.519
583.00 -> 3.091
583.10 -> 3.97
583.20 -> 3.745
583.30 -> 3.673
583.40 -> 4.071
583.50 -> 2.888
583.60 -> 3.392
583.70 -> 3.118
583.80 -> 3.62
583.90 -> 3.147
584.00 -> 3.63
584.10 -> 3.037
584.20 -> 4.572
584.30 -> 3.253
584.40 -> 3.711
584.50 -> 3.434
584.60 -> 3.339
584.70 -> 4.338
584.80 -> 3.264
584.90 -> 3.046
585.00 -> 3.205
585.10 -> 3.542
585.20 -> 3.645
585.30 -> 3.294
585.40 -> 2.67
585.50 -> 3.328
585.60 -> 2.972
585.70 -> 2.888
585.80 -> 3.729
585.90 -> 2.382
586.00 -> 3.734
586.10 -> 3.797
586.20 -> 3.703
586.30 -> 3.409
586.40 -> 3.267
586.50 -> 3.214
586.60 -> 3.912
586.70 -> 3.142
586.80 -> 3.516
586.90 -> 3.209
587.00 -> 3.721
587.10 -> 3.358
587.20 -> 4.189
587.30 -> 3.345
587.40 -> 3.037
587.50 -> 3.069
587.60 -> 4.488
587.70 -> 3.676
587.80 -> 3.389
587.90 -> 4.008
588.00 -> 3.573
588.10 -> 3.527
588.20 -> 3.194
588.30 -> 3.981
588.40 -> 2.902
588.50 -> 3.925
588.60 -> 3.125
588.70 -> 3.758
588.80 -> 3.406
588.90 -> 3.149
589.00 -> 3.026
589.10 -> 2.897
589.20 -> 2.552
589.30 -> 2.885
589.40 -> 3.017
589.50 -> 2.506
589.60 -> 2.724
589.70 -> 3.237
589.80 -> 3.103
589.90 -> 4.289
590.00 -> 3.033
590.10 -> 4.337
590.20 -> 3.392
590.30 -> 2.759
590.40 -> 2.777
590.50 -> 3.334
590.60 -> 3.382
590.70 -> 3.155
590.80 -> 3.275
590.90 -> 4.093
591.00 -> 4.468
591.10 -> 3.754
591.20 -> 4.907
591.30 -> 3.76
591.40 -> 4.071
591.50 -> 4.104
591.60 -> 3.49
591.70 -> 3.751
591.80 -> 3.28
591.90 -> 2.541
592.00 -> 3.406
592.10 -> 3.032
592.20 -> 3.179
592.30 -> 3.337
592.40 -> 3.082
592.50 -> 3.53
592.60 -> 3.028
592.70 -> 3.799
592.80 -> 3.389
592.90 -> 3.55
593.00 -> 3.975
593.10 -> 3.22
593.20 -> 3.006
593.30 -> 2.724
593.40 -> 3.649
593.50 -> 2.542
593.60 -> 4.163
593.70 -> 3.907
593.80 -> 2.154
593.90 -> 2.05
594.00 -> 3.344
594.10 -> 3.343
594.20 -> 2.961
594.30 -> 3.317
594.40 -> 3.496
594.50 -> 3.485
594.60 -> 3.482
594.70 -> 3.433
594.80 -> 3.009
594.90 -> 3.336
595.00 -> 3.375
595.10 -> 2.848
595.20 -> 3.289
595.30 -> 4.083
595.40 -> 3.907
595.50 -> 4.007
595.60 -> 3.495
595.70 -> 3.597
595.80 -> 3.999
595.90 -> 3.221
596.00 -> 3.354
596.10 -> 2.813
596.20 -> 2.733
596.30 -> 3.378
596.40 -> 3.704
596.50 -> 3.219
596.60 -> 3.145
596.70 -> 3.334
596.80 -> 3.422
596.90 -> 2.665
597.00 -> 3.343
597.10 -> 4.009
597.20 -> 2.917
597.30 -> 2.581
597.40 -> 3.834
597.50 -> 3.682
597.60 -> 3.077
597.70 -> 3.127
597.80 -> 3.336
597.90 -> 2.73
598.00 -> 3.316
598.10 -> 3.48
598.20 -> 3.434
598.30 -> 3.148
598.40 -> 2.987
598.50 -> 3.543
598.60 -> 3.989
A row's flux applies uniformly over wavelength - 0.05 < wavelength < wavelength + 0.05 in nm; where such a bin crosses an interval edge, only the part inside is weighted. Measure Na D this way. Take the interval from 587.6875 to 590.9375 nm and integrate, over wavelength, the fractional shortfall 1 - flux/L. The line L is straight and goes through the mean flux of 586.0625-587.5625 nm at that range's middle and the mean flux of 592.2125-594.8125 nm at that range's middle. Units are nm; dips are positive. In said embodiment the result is 0.08 nm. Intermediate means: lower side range 3.46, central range 3.31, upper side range 3.27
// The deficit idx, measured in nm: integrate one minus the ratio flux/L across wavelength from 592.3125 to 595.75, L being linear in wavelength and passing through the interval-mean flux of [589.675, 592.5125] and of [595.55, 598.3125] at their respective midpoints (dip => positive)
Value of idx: 0.06 nm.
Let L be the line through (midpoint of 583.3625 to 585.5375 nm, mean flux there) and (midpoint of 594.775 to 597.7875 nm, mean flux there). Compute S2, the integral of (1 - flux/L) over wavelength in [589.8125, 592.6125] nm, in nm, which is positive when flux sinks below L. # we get -0.11 nm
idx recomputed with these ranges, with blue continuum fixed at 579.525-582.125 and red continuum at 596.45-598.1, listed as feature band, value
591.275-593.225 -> -0.09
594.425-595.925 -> -0.12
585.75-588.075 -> -0.15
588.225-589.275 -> 0.01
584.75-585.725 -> 0.03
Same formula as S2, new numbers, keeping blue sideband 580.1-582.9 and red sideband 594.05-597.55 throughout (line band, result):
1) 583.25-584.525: -0.04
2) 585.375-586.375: 0.03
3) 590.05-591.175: -0.06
